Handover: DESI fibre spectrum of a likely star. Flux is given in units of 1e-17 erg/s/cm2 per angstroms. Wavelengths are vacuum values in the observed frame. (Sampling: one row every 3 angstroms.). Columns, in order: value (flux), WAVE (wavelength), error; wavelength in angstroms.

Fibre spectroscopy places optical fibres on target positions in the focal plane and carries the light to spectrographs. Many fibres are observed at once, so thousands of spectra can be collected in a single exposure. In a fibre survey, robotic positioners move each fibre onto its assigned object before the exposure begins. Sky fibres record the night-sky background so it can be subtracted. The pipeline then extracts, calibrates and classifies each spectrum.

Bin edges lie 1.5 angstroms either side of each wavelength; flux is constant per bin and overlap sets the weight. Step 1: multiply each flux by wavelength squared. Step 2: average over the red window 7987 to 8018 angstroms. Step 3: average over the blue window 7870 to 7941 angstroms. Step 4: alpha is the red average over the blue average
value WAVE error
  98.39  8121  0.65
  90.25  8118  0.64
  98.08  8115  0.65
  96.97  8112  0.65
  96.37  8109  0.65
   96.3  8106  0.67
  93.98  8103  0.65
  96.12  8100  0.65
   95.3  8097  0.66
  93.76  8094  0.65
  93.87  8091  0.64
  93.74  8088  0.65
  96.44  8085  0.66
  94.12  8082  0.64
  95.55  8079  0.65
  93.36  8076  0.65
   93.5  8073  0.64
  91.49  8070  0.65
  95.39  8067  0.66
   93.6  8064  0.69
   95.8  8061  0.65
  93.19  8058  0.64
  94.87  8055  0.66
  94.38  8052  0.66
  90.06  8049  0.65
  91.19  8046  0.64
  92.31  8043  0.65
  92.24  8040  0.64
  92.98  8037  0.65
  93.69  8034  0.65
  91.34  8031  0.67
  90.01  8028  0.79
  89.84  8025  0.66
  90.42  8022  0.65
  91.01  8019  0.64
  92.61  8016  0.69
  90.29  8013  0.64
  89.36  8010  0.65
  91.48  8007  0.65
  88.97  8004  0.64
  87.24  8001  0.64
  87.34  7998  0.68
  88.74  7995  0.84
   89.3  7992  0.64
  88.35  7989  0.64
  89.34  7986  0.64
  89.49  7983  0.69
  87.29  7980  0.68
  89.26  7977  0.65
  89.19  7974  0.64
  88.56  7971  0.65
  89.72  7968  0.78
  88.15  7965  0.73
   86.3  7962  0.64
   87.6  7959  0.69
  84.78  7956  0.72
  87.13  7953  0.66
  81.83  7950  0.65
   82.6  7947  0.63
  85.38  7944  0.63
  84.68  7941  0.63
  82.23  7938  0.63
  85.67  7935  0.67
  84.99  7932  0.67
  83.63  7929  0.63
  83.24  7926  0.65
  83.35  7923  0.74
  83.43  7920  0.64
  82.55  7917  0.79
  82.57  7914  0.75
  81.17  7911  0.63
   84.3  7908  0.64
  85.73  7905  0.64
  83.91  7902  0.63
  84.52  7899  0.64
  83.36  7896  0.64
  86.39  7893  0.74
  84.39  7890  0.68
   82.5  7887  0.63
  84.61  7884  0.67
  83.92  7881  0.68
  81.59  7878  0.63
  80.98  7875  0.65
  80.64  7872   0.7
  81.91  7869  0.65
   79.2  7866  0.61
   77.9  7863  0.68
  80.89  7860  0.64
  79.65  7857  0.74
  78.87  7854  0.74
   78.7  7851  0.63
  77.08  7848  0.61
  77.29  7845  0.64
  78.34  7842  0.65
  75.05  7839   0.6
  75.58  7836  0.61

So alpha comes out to 1.10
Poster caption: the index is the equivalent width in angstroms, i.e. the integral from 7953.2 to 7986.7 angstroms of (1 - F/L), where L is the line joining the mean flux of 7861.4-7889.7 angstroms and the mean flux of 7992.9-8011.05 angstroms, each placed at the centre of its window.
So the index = -0.4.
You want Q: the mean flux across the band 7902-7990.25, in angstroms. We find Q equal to 85.6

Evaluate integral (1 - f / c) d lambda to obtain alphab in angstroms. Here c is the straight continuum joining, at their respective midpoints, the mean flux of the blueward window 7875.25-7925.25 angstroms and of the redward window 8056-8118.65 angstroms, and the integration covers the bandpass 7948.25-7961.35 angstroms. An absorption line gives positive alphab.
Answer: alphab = 0.22 angstroms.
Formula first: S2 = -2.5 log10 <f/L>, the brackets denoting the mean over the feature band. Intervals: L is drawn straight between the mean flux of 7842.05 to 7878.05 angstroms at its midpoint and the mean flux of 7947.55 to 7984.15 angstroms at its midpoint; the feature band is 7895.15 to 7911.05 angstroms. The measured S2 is -0.02 mag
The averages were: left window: 79.4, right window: 87.3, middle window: 84.1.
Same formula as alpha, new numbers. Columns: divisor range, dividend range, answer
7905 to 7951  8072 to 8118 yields 1.19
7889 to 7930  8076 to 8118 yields 1.19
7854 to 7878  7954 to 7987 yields 1.13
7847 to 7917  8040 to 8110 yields 1.20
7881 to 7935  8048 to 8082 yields 1.16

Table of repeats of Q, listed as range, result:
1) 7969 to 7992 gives 88.8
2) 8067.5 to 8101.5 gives 94.3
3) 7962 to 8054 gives 90.1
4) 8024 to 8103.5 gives 93.4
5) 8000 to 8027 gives 90.2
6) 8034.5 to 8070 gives 93.2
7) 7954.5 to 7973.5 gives 87.6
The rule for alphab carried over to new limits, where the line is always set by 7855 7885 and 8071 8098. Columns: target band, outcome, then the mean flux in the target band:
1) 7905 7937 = 0.2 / 83.6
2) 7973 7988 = -0.2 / 88.9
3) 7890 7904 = -0.3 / 84.6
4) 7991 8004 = 0.1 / 88.2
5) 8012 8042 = -0.2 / 91.5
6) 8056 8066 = -0.2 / 94.3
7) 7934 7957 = 0.4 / 84.2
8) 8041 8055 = 0.0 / 92.3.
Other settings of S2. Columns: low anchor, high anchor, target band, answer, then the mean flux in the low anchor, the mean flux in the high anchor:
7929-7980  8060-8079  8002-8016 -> 0.00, 86.1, 93.9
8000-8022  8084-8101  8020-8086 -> 0.00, 90.2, 94.8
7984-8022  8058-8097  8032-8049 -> 0.00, 89.5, 94.2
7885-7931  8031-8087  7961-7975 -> -0.01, 83.7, 93.5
